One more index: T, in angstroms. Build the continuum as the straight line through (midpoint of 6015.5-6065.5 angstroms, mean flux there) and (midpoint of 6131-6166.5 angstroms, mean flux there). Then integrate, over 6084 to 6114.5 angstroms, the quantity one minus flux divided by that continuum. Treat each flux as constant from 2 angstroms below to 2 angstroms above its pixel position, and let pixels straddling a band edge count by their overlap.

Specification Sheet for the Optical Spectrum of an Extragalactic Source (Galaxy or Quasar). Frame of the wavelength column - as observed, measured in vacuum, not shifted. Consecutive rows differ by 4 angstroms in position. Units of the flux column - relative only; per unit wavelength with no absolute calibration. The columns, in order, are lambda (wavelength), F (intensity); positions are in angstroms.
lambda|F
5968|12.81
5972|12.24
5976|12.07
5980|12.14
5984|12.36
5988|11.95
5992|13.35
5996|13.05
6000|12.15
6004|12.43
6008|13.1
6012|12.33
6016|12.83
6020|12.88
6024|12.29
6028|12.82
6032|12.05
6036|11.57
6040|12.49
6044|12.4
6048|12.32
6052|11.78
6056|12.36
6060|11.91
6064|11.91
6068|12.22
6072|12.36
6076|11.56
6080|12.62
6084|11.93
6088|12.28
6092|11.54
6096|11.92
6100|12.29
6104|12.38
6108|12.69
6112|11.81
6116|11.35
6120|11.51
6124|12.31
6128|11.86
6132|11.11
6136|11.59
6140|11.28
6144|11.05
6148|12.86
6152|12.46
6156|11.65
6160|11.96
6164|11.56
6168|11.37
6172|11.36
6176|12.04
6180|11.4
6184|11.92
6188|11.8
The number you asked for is -0.3 angstroms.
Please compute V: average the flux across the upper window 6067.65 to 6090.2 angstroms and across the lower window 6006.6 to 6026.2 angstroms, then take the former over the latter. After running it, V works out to 0.96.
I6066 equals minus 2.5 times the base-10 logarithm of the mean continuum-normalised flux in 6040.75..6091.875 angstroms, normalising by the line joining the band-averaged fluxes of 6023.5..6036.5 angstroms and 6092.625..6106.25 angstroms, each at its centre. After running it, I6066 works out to 0.01 mag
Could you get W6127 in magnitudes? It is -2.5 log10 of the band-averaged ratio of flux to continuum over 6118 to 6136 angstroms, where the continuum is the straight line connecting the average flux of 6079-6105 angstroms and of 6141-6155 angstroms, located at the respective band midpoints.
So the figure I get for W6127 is 0.03 mag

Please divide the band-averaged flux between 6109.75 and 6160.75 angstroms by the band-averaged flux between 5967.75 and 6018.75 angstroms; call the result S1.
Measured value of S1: 0.94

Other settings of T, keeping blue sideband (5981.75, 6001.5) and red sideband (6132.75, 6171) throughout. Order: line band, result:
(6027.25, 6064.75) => 0.4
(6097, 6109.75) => -0.5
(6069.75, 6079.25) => 0.1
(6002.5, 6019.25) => -0.3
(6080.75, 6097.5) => 0.1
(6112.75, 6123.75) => 0.3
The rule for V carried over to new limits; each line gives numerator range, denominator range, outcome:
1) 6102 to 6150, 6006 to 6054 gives 0.95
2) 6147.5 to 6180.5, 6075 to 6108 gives 0.98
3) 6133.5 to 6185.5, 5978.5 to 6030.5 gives 0.93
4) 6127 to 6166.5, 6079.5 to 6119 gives 0.97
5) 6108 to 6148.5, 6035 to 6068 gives 0.96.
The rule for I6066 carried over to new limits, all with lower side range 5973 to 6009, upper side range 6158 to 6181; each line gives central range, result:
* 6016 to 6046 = -0.01 mag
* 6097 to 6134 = 0.00 mag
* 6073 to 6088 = 0.00 mag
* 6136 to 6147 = 0.03 mag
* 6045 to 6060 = 0.00 mag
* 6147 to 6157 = -0.06 mag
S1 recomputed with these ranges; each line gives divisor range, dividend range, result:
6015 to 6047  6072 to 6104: 0.97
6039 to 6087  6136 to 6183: 0.96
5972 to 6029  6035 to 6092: 0.97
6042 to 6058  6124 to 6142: 0.95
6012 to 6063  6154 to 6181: 0.95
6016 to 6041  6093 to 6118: 0.97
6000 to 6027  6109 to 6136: 0.93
